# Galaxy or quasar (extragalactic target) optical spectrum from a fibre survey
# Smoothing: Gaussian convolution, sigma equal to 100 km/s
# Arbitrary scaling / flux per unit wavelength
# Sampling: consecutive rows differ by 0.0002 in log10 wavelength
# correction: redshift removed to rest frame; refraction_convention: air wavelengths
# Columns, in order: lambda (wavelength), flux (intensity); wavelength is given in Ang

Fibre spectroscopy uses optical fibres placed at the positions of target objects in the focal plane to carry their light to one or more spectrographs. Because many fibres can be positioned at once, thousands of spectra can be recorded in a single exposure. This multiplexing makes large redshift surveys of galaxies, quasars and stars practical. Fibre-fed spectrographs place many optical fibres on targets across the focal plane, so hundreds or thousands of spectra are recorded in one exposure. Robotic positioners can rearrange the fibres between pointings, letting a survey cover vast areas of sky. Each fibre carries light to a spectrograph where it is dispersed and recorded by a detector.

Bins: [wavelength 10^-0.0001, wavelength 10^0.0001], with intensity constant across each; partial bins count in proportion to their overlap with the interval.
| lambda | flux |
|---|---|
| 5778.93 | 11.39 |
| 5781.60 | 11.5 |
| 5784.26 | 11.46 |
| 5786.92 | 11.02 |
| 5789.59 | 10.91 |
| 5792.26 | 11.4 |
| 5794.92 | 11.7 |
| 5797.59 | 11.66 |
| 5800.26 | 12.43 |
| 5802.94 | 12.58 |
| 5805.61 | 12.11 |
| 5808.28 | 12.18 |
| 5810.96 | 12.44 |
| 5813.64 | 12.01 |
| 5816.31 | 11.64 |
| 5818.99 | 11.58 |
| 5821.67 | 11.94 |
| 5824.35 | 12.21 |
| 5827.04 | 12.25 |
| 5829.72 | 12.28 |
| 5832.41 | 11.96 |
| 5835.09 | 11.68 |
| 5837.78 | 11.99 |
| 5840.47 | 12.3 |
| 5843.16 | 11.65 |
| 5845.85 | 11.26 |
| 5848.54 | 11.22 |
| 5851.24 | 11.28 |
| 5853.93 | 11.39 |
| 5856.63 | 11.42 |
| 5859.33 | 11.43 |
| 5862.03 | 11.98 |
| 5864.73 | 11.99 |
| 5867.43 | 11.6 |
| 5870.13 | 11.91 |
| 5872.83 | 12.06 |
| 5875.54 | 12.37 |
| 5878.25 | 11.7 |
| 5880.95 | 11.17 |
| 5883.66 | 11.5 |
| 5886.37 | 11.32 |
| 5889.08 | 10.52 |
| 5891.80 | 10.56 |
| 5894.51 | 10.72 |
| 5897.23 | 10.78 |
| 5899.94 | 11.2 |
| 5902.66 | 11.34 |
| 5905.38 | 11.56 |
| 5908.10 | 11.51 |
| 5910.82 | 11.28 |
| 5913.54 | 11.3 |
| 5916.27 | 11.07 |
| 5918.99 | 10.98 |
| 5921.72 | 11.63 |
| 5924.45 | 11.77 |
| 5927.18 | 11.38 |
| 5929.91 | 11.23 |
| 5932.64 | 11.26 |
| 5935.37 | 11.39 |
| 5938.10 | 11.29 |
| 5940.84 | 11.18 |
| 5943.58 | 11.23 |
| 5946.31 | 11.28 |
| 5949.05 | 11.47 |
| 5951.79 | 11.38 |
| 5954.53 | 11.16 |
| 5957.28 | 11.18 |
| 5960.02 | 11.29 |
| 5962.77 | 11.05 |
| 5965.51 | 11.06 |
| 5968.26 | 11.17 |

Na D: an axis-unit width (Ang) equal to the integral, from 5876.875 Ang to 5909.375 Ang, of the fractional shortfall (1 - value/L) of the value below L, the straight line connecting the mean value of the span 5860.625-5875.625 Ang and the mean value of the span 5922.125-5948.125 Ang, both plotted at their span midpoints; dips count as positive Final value 1.6 Ang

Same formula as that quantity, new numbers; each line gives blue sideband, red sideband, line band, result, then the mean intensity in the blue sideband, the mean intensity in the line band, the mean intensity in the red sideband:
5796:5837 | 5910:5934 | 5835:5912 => 1.3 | 12.1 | 11.5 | 11.3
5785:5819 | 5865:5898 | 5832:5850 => -0.2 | 11.8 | 11.7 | 11.4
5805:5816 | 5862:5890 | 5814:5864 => 0.7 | 12.1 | 11.8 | 11.7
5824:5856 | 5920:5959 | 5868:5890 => 0.0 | 11.8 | 11.6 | 11.3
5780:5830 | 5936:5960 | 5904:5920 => 0.2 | 11.8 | 11.3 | 11.3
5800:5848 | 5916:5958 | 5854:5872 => 0.1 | 12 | 11.7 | 11.3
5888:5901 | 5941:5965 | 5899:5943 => -1.5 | 10.7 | 11.3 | 11.2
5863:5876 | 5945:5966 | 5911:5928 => 0.3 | 12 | 11.3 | 11.2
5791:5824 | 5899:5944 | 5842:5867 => 0.4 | 12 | 11.5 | 11.3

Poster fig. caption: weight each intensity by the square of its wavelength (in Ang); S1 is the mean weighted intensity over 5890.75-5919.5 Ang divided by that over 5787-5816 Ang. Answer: 1.0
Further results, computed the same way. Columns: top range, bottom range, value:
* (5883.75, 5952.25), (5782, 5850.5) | 0.98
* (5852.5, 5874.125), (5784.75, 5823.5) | 1.01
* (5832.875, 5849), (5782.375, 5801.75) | 1.04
